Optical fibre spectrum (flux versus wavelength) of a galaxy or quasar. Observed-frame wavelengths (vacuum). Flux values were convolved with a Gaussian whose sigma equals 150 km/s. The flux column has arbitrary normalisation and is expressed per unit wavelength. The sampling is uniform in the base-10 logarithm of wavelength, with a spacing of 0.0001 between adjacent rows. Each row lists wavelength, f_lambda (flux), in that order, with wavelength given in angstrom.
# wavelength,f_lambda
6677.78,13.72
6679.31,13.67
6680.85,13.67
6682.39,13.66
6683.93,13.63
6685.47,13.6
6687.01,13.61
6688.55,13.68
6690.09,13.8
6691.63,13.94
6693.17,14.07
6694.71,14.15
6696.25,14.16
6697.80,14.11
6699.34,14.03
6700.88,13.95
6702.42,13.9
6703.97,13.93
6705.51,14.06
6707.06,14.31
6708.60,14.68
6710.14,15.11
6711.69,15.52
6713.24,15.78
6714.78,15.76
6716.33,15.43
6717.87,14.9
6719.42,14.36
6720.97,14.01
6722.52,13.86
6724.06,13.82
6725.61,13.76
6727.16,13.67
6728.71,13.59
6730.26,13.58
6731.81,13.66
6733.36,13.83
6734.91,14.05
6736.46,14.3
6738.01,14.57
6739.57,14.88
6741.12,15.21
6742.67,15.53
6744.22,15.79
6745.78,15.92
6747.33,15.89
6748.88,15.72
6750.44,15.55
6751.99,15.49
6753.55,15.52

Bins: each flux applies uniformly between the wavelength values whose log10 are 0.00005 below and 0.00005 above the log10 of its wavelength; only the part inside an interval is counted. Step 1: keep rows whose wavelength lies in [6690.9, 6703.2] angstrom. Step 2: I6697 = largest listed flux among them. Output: 14.16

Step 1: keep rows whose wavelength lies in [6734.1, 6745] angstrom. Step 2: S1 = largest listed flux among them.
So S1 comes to 15.79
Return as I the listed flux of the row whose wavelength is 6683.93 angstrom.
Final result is 13.63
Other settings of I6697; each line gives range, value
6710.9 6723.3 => 15.78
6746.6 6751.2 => 15.89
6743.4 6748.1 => 15.92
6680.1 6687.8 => 13.67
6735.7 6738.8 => 14.57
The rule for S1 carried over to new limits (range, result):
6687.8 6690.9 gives 13.8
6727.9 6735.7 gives 14.05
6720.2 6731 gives 14.01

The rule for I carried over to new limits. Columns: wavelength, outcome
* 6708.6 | 14.68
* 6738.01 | 14.57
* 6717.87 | 14.9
